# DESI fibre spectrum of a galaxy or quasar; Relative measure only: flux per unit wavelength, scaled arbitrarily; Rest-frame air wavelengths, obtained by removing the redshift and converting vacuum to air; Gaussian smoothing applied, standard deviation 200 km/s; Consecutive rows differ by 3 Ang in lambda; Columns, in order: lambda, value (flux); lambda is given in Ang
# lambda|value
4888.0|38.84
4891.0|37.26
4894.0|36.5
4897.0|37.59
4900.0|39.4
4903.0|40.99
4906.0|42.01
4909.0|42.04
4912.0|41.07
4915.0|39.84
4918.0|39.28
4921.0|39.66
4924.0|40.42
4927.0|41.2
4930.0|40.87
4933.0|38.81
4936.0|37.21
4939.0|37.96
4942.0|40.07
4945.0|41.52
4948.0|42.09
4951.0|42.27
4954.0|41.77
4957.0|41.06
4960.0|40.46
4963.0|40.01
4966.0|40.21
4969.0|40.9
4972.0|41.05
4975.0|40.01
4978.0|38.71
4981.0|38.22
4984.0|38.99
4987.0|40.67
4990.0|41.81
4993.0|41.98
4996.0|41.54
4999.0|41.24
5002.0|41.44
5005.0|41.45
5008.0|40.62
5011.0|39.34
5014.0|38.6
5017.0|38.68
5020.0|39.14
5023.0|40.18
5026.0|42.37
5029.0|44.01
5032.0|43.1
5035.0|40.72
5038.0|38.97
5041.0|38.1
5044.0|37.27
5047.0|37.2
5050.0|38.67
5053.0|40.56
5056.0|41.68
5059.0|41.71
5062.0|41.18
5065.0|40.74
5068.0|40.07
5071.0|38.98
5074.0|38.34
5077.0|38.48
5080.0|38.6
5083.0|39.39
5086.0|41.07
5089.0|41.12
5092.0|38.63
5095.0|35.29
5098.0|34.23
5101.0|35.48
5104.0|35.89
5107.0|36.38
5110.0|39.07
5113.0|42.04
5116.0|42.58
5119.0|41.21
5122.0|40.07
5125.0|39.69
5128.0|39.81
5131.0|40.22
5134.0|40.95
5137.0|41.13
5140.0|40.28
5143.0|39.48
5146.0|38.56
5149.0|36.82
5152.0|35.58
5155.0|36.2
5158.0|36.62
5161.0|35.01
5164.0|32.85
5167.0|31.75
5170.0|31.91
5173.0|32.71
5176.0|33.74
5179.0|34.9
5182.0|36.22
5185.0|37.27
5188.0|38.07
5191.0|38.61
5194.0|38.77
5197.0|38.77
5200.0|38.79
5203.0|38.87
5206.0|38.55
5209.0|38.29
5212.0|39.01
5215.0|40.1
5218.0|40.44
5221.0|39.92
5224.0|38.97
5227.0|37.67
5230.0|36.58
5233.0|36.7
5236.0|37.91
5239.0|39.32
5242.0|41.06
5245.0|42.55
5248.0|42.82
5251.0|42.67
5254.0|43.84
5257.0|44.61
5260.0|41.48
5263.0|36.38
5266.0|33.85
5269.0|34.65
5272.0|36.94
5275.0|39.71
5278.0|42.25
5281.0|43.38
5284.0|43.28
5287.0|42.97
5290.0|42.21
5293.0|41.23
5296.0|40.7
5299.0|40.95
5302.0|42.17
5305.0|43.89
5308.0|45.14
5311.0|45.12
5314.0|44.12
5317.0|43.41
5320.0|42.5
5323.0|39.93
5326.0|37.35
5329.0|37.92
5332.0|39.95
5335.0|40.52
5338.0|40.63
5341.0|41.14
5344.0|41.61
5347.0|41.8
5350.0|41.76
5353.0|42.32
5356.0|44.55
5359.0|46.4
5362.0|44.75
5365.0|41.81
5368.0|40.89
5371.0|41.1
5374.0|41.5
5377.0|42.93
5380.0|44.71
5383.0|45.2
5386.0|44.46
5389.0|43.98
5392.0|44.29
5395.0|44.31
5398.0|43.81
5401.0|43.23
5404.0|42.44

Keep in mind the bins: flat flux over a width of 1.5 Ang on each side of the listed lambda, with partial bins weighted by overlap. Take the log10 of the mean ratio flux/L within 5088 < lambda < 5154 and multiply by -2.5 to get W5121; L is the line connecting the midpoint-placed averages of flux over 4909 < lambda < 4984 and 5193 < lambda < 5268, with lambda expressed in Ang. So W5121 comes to 0.03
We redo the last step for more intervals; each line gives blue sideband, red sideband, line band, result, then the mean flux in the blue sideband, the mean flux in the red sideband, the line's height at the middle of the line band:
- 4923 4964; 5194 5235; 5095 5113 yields 0.08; 40.4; 38.7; 39.4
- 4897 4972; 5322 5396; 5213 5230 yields 0.07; 40.4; 42.2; 41.6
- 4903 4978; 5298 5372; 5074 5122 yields 0.07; 40.5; 42.1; 41.1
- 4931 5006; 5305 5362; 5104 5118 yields 0.04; 40.5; 42.1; 41.1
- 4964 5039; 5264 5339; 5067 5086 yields 0.04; 40.6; 41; 40.7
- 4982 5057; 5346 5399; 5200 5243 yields 0.09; 40.3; 43.4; 42.1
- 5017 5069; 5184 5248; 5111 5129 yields -0.03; 40.3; 39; 39.7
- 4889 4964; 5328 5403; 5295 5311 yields -0.01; 40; 42.7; 42.3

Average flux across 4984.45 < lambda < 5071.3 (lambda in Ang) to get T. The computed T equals 40.4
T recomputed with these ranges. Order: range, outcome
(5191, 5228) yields 39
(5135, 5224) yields 37.3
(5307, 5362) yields 42.1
